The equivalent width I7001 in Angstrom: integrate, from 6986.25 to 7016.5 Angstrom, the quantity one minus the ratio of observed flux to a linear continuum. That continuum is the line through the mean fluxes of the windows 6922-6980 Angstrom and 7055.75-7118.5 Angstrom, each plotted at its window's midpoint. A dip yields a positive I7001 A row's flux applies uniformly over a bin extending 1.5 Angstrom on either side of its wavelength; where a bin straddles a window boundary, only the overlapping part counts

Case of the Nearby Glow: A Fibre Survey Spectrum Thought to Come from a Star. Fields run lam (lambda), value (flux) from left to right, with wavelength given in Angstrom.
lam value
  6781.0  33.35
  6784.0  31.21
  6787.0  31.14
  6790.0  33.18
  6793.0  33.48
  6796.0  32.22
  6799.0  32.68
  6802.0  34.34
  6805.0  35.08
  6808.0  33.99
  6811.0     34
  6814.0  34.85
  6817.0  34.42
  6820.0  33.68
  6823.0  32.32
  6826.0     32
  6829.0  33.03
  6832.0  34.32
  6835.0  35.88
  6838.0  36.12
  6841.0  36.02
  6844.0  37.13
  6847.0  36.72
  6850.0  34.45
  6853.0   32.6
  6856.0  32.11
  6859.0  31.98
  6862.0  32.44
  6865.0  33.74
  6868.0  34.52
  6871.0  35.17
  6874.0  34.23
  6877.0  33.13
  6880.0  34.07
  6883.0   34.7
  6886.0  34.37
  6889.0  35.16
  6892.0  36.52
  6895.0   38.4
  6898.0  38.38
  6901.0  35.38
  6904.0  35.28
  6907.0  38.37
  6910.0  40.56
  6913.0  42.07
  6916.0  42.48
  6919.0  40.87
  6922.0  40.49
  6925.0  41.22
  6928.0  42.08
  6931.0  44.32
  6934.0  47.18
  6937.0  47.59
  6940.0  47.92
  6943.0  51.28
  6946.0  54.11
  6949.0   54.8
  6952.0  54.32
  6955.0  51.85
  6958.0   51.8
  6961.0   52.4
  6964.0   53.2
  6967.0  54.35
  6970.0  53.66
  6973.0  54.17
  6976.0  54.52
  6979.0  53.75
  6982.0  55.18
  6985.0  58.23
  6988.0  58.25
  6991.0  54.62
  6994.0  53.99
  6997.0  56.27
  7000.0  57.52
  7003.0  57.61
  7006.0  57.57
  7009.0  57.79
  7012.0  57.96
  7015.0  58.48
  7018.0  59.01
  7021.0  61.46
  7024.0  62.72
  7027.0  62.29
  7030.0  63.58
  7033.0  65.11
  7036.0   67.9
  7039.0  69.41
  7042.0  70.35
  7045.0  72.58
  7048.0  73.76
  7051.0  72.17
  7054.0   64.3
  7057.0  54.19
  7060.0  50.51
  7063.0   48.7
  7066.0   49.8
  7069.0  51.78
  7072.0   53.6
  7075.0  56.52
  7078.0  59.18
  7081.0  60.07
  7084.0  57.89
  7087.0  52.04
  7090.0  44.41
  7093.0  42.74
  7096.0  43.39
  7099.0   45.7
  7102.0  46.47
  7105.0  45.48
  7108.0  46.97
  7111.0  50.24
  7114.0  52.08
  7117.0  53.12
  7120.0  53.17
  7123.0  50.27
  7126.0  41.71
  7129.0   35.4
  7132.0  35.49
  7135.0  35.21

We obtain -3.9 Angstrom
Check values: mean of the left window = 50.5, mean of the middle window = 57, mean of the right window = 50.7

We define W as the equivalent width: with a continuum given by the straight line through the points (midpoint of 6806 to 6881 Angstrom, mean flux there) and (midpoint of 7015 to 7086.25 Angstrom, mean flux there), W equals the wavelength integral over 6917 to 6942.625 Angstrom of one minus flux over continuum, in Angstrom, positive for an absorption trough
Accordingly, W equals 0.6 Angstrom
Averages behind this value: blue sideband 34.1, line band 44.3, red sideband 61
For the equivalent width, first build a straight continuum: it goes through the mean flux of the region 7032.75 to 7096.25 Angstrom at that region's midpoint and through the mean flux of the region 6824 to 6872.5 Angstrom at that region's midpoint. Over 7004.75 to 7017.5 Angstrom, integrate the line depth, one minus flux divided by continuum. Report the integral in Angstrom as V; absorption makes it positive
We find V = -1.4 Angstrom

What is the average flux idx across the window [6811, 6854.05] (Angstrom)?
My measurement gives 34.5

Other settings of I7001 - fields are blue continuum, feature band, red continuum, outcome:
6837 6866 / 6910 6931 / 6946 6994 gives 2.0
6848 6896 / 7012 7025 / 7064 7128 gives -4.5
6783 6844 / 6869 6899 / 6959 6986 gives 5.3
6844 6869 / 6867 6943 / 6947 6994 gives 5.9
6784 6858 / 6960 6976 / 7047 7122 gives -3.3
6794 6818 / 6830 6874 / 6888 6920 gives 1.9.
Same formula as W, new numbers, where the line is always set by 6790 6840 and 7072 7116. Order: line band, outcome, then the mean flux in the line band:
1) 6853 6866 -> 1.42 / 32.5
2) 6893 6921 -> 0.20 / 39.1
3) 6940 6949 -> -2.32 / 52.2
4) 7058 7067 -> -0.26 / 49.9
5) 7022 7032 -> -3.55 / 62.9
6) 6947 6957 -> -2.76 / 53.6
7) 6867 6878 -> 0.88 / 34.3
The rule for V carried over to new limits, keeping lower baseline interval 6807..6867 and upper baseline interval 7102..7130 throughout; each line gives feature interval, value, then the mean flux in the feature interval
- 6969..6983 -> -4.6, 54.2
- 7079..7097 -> -1.6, 50.5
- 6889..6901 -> -0.1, 37.1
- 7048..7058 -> -4.7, 65.6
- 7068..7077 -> -1.7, 54.4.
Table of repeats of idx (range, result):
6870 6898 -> 35.3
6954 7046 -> 58.6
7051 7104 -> 52.4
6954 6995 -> 54.3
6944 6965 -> 53.2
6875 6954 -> 41.7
